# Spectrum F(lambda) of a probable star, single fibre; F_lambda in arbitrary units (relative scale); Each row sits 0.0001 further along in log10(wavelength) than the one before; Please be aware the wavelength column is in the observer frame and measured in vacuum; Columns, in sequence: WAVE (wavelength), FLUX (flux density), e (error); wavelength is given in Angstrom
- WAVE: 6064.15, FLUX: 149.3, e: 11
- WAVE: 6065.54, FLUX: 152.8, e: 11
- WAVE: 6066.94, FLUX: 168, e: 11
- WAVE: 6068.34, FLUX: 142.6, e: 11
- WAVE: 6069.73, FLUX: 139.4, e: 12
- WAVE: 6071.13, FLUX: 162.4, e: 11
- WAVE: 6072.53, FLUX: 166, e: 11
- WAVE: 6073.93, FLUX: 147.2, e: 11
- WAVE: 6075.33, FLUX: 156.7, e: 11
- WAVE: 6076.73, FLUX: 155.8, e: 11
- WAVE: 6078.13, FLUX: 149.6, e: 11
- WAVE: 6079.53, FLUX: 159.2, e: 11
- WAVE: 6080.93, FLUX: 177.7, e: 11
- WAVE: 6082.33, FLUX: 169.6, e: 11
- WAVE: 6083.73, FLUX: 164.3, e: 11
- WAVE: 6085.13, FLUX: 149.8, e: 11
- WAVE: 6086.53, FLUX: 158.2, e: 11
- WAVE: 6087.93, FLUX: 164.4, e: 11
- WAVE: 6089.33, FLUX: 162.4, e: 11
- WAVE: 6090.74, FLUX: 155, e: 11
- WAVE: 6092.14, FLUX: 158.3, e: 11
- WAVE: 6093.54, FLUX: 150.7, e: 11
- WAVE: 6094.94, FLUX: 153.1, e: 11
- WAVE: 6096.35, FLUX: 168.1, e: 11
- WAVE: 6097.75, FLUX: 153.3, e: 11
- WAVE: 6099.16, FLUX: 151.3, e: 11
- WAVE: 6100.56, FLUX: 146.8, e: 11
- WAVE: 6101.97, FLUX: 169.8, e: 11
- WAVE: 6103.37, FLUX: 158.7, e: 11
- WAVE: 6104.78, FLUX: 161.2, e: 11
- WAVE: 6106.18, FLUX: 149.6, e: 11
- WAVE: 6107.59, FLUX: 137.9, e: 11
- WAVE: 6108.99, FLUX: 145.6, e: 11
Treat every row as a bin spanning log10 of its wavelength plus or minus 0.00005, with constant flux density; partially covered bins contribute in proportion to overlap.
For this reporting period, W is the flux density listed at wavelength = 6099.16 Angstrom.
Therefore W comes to 151.3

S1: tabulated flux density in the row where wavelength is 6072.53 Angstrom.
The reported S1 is 166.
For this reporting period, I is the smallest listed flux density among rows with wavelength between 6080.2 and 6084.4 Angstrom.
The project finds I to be 164.3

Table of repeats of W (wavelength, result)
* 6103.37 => 158.7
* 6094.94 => 153.1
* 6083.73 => 164.3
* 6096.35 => 168.1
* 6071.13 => 162.4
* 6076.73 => 155.8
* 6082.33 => 169.6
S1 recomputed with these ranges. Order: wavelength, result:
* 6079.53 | 159.2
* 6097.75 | 153.3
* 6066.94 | 168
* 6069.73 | 139.4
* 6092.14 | 158.3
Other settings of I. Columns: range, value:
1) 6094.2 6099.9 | 151.3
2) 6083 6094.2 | 149.8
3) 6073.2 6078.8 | 147.2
